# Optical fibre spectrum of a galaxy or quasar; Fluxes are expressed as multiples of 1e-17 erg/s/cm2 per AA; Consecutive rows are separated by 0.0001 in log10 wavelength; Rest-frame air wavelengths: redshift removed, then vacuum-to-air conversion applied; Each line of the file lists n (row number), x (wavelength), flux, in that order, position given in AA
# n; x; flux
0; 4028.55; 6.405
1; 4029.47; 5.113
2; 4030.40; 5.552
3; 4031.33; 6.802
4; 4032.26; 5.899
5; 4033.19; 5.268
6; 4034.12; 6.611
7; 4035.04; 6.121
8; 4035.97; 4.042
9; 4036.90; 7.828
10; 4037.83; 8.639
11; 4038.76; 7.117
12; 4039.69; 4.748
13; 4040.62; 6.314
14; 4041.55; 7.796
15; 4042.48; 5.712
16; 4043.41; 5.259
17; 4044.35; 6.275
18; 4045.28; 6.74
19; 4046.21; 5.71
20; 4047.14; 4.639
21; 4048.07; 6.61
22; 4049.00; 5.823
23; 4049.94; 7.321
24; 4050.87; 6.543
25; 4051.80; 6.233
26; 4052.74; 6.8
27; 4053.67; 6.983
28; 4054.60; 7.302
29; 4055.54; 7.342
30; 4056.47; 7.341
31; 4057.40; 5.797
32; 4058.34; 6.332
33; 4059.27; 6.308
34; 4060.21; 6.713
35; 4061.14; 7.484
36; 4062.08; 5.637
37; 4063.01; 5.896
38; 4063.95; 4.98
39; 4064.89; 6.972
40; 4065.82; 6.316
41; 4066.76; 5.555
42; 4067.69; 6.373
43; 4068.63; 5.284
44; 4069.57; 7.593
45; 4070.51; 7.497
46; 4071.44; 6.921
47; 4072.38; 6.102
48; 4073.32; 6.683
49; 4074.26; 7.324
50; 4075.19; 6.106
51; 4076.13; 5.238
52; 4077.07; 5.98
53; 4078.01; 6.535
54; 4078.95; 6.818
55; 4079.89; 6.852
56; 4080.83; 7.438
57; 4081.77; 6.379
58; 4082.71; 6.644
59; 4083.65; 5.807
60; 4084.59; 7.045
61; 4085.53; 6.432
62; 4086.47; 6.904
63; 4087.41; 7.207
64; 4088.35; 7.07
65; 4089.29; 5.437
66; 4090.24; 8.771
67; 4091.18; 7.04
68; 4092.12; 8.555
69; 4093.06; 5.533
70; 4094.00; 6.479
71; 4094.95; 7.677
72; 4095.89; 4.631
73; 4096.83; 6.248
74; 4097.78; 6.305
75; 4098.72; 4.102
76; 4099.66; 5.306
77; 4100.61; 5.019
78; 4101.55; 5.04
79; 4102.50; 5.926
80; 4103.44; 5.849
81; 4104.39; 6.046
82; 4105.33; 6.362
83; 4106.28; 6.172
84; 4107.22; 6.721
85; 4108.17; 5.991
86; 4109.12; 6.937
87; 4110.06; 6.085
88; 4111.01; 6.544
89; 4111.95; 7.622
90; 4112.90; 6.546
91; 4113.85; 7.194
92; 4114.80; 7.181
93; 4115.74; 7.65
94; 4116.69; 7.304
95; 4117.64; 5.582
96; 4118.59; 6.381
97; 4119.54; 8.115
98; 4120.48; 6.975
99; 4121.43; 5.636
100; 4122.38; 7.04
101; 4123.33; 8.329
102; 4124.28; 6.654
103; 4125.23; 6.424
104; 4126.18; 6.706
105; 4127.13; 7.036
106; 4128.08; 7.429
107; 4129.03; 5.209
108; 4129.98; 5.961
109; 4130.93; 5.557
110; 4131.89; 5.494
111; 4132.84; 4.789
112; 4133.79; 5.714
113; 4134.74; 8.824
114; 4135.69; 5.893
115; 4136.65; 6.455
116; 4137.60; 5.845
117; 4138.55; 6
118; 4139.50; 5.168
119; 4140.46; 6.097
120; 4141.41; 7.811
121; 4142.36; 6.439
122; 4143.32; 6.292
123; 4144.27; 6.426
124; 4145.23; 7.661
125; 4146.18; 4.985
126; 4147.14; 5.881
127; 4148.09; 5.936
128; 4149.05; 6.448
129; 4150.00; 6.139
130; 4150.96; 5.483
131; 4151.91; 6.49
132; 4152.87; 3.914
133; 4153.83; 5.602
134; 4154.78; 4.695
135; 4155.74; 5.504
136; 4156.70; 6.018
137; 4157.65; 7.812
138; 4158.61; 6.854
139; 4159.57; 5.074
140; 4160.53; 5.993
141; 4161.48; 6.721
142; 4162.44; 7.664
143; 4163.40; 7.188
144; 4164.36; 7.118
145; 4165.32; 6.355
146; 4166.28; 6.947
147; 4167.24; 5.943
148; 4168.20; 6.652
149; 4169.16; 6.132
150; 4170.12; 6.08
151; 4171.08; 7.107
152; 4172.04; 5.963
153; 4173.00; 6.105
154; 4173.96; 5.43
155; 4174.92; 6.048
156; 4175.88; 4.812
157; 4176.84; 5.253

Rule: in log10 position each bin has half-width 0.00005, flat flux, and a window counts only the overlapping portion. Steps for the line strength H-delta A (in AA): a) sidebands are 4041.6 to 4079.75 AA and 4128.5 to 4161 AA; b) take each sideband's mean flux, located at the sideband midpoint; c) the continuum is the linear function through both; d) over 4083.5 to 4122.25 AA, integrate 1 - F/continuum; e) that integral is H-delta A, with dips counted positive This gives -1.8 AA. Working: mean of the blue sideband 6.4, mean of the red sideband 6.02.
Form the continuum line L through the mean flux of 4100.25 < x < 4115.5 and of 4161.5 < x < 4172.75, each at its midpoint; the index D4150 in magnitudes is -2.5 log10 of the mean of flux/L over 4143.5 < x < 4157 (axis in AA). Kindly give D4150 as 0.13 mag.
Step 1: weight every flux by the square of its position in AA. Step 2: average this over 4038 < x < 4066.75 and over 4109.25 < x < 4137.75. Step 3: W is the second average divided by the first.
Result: 1.07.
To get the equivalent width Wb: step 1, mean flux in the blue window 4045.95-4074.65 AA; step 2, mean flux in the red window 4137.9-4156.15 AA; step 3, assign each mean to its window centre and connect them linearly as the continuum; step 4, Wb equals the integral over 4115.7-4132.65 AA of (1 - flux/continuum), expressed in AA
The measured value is -1.4 AA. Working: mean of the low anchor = 6.47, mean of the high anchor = 5.95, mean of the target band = 6.58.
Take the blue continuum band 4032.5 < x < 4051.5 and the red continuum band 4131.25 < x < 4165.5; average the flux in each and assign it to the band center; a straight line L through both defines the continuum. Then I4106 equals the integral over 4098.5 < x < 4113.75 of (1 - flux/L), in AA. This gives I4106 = 0.33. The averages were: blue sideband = 6.25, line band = 6.08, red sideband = 6.18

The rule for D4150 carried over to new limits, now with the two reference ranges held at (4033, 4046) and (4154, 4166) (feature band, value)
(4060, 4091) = -0.03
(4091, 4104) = 0.07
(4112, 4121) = -0.10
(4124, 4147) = 0.02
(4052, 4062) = -0.07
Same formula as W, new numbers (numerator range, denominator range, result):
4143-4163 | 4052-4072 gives 0.97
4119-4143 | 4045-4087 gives 1.03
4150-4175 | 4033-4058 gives 1.02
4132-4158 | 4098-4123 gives 0.97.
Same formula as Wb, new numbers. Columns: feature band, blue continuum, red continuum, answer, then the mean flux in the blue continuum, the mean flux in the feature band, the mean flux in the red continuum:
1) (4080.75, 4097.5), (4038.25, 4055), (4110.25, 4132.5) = -0.5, 6.33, 6.72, 6.7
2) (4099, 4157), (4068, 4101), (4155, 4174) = 1.7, 6.49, 6.26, 6.43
